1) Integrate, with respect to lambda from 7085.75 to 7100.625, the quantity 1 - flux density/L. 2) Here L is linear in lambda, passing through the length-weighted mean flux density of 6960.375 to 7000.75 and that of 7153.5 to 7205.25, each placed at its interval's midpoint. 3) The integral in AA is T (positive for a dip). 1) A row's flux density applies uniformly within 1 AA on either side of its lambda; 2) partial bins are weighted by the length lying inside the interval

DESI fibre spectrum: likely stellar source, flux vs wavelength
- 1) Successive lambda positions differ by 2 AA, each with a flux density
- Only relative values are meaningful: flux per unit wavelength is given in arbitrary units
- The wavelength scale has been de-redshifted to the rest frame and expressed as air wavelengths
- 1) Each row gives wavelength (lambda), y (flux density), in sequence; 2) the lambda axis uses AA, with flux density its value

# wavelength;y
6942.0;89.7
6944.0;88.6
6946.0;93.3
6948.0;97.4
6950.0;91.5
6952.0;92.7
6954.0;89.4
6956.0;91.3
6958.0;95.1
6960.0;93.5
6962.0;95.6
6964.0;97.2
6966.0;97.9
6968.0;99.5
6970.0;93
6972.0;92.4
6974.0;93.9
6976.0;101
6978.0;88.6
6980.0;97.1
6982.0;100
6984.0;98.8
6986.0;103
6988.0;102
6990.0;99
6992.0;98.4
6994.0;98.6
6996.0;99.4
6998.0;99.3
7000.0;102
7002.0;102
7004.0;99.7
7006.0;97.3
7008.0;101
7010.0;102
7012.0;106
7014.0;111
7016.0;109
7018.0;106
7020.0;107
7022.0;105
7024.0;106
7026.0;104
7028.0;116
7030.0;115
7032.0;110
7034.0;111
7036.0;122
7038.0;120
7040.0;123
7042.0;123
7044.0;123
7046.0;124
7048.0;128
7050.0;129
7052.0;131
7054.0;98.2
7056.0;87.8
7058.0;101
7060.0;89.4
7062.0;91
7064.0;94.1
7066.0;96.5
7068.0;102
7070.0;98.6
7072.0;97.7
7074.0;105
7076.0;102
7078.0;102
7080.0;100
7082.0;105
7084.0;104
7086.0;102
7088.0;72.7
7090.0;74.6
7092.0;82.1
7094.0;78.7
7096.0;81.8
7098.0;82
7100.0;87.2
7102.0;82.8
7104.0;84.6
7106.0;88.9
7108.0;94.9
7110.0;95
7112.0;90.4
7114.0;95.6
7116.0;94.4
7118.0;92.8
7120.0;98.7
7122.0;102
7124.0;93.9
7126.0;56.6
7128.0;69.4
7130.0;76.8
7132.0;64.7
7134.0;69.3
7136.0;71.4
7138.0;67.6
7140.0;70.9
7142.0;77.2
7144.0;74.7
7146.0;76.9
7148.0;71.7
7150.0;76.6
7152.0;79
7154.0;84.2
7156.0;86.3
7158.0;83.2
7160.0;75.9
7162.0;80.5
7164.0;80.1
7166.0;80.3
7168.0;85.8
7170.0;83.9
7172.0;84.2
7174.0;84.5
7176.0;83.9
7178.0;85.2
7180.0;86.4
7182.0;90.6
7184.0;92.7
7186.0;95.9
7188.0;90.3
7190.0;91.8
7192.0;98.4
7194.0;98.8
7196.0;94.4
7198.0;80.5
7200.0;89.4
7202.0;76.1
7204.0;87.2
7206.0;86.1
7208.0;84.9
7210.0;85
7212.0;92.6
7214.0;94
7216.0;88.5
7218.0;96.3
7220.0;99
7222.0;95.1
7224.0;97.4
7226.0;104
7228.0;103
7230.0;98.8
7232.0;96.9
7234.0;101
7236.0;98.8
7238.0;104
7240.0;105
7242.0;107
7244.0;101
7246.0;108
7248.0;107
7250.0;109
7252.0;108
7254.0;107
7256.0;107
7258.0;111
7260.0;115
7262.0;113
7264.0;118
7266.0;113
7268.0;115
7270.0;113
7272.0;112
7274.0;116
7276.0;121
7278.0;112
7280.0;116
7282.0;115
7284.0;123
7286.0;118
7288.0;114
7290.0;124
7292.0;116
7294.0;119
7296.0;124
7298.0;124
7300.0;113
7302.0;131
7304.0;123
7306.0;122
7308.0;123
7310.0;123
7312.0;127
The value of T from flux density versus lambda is 1.61 AA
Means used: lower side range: 97.7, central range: 81.5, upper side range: 86.6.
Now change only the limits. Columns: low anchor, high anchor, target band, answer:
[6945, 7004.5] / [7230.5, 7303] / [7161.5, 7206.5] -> 8.6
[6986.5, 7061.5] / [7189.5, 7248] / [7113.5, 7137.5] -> 4.7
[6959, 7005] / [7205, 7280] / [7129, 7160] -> 8.0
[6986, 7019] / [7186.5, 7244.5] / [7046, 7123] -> 2.3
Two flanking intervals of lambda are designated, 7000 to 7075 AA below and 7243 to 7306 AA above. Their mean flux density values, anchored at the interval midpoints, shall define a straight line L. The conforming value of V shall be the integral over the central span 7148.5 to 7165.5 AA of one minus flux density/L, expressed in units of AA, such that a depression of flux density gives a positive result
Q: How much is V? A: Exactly 4.7 AA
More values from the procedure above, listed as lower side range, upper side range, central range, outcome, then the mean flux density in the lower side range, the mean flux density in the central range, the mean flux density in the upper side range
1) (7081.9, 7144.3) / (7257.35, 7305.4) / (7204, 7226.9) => 2.6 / 83.6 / 92.7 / 118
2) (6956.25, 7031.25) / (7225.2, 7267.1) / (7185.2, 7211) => 4.0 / 101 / 89.1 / 106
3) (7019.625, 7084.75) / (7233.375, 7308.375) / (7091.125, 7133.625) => 9.5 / 108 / 85.2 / 114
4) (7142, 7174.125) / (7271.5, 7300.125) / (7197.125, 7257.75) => 2.1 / 80.3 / 97.5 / 118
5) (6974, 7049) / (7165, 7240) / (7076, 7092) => 1.1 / 107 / 94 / 91.7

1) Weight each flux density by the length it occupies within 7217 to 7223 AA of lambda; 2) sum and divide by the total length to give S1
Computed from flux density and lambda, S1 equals 96.8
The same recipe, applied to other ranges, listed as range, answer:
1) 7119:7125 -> 98.2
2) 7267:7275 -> 114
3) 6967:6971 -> 96.2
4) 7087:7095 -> 77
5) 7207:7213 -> 87.5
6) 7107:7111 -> 95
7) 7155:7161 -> 81.8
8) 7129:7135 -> 70.3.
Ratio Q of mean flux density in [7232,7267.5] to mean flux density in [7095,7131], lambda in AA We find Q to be 1.2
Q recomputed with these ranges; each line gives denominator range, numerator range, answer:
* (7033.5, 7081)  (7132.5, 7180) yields 0.73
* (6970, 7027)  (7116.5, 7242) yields 0.86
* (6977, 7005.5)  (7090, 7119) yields 0.88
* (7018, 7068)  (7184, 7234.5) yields 0.84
